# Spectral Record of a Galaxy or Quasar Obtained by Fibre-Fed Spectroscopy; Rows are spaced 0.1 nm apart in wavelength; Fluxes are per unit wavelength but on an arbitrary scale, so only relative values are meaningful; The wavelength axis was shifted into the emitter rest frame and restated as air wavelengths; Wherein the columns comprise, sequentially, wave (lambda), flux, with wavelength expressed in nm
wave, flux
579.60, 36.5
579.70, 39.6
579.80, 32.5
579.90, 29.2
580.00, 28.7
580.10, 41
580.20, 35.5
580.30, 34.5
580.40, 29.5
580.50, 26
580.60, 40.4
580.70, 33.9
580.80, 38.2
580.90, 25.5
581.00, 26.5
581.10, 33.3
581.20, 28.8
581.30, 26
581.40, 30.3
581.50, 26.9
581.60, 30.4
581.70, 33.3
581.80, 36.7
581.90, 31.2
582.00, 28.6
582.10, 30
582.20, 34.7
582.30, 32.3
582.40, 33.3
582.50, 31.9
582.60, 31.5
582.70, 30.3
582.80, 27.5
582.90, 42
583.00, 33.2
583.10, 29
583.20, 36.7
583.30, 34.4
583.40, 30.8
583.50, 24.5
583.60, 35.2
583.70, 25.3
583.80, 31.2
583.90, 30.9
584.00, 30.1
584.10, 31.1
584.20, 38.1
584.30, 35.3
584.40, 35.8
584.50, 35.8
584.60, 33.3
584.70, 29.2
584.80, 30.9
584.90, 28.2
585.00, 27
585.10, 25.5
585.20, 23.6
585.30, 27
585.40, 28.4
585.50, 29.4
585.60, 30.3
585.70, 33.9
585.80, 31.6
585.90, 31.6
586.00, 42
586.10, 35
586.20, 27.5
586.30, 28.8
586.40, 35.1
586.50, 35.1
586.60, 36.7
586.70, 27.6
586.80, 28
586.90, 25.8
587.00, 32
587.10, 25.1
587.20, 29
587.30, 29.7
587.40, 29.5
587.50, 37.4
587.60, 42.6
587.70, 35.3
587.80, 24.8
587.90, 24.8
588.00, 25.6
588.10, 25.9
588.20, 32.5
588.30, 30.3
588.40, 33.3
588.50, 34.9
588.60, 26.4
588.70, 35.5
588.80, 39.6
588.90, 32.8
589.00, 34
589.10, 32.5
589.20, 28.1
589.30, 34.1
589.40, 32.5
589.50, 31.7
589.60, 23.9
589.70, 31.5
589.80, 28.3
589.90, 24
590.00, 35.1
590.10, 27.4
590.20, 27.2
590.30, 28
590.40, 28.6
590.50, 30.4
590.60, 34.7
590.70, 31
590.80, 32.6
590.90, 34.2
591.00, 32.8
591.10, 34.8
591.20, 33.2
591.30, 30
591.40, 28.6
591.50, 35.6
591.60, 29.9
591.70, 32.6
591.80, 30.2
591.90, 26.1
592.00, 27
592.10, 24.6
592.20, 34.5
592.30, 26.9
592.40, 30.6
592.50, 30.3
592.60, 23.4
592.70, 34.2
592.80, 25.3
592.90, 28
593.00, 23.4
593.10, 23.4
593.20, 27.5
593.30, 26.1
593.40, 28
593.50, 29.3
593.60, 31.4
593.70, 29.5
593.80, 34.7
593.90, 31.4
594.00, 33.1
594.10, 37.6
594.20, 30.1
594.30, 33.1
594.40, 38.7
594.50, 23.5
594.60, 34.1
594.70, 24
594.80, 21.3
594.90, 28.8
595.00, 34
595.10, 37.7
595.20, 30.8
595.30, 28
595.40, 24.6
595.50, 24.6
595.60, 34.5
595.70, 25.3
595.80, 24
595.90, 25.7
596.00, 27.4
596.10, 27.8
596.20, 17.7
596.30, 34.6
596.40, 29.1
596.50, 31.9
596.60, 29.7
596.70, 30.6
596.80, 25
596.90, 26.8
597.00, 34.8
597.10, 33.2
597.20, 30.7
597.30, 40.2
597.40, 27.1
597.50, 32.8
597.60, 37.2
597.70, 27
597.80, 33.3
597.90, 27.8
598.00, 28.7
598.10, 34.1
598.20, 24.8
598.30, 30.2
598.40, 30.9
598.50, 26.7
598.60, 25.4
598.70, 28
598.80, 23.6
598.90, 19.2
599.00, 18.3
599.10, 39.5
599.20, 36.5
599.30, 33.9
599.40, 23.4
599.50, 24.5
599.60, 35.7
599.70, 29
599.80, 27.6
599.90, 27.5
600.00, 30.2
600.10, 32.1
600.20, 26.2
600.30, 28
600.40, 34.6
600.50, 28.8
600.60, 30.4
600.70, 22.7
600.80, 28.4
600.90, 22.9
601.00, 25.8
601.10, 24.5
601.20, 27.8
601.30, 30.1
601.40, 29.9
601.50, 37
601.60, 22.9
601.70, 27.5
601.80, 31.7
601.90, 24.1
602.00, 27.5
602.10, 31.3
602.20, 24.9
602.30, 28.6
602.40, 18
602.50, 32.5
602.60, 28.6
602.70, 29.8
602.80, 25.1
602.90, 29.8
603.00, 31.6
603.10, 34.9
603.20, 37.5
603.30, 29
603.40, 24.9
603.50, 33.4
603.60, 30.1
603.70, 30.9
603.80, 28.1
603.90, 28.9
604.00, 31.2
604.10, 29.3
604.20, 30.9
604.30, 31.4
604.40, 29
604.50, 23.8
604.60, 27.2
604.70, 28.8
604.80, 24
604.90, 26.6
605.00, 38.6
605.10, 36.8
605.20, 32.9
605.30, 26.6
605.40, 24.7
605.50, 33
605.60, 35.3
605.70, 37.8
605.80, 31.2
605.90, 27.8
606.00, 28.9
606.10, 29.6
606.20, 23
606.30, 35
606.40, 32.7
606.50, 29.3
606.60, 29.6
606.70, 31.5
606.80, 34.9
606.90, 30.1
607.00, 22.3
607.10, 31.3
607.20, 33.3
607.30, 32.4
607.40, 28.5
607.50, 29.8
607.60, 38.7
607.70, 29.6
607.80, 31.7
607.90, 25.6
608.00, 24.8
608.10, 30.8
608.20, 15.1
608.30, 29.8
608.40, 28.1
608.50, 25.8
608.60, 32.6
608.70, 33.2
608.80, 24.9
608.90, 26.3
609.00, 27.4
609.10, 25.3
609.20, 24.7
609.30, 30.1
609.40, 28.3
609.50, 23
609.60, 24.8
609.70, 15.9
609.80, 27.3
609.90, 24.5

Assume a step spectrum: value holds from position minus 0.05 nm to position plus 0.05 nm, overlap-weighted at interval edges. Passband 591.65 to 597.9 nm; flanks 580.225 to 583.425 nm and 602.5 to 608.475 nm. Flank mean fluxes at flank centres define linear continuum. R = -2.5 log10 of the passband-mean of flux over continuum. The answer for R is 0.047 mag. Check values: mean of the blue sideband 31.8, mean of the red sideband 29.9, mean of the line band 29.5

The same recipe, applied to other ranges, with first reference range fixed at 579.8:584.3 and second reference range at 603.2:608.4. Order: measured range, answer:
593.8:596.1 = 0.038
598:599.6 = 0.083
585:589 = 0.014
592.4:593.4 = 0.144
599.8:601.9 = 0.072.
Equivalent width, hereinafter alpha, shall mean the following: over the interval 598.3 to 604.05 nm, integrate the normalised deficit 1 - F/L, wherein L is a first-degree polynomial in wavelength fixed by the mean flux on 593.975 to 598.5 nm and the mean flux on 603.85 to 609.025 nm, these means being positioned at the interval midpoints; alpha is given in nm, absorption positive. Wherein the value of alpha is 0.22 nm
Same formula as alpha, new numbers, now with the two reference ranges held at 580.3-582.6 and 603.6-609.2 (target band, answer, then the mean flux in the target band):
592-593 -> 0.07 nm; 28.3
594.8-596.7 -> 0.11 nm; 28.5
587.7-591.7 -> -0.02 nm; 30.9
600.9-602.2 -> 0.08 nm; 28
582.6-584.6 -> -0.08 nm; 32.5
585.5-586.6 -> -0.07 nm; 33.1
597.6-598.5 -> 0.01 nm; 29.9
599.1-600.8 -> 0.02 nm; 29.7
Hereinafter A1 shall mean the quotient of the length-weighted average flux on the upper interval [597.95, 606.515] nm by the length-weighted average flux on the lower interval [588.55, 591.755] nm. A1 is 0.9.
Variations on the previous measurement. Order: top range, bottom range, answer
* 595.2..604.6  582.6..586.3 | 0.92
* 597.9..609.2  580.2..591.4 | 0.93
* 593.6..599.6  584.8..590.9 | 0.96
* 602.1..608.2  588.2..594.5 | 0.98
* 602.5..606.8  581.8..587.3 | 0.97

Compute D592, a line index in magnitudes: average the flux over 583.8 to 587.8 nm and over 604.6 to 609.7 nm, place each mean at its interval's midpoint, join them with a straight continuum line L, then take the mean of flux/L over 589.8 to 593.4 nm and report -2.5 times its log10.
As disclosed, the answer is 0.049 mag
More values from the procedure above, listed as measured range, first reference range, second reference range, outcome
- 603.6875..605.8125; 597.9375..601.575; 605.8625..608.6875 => -0.043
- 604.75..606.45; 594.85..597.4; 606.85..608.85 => -0.066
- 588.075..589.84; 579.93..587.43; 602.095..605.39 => -0.027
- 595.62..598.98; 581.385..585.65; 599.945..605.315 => 0.032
